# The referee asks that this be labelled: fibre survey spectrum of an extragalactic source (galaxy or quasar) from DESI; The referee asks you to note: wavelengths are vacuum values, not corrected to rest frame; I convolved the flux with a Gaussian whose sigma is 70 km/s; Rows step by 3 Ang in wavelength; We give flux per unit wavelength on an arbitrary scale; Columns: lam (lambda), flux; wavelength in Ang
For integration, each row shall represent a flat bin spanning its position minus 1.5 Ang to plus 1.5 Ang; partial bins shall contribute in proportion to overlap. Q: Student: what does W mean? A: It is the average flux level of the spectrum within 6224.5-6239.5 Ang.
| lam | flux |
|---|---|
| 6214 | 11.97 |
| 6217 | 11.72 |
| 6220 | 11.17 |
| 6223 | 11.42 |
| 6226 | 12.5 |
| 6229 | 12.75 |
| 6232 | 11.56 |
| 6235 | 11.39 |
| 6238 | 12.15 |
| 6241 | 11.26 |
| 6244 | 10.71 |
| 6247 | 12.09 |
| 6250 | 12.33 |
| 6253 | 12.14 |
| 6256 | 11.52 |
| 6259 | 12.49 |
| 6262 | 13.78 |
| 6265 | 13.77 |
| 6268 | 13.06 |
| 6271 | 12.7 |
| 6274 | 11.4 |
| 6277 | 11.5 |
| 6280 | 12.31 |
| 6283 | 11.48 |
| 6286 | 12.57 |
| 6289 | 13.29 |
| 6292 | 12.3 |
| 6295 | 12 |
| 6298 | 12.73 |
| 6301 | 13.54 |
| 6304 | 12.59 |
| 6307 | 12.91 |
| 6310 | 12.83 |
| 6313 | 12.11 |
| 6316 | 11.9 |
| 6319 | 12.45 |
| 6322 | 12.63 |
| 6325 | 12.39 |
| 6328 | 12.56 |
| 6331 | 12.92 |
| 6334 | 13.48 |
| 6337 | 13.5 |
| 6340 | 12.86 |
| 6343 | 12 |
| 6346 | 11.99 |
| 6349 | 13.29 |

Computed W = 12.1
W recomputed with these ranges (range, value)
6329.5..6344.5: 13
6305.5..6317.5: 12.4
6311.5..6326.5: 12.3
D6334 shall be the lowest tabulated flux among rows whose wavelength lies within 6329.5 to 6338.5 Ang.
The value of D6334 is 12.92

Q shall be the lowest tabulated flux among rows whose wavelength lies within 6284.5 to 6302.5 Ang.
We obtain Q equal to 12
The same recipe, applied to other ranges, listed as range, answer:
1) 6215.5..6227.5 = 11.17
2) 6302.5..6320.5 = 11.9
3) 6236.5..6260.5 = 10.71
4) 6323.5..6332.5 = 12.39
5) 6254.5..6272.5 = 11.52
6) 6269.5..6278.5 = 11.4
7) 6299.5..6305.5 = 12.59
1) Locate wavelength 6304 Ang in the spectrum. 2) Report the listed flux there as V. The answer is 12.59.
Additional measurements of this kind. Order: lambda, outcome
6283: 11.48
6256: 11.52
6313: 12.11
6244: 10.71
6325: 12.39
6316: 11.9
